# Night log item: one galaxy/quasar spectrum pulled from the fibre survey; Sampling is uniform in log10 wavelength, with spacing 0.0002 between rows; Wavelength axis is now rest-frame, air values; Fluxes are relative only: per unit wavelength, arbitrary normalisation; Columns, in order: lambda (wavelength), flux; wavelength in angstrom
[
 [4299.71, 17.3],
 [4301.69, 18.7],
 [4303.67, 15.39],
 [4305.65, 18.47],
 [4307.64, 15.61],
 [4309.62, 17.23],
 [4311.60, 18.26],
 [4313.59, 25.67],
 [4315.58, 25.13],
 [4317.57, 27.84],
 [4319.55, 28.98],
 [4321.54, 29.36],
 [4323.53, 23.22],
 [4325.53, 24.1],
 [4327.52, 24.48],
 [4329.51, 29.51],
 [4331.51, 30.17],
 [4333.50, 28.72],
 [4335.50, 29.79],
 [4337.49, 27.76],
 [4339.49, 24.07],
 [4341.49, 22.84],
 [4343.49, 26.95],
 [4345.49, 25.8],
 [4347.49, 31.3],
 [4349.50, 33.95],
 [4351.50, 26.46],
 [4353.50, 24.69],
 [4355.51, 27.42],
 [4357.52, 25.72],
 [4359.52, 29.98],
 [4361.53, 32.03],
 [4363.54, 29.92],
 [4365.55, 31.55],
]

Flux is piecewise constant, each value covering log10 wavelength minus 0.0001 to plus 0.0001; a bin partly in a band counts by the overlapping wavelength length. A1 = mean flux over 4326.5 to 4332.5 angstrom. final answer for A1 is 28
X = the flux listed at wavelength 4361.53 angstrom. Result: 32.03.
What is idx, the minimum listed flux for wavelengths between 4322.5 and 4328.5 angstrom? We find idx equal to 23.22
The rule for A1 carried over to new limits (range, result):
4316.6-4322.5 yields 28.8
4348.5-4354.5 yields 28.4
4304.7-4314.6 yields 19.1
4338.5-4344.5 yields 24.6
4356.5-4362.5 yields 29.2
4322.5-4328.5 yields 23.9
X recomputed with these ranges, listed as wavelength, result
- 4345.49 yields 25.8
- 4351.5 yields 26.46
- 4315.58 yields 25.13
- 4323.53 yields 23.22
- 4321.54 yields 29.36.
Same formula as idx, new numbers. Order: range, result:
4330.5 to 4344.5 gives 22.84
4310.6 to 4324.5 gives 18.26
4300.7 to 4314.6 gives 15.39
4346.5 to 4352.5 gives 26.46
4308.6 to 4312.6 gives 17.23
